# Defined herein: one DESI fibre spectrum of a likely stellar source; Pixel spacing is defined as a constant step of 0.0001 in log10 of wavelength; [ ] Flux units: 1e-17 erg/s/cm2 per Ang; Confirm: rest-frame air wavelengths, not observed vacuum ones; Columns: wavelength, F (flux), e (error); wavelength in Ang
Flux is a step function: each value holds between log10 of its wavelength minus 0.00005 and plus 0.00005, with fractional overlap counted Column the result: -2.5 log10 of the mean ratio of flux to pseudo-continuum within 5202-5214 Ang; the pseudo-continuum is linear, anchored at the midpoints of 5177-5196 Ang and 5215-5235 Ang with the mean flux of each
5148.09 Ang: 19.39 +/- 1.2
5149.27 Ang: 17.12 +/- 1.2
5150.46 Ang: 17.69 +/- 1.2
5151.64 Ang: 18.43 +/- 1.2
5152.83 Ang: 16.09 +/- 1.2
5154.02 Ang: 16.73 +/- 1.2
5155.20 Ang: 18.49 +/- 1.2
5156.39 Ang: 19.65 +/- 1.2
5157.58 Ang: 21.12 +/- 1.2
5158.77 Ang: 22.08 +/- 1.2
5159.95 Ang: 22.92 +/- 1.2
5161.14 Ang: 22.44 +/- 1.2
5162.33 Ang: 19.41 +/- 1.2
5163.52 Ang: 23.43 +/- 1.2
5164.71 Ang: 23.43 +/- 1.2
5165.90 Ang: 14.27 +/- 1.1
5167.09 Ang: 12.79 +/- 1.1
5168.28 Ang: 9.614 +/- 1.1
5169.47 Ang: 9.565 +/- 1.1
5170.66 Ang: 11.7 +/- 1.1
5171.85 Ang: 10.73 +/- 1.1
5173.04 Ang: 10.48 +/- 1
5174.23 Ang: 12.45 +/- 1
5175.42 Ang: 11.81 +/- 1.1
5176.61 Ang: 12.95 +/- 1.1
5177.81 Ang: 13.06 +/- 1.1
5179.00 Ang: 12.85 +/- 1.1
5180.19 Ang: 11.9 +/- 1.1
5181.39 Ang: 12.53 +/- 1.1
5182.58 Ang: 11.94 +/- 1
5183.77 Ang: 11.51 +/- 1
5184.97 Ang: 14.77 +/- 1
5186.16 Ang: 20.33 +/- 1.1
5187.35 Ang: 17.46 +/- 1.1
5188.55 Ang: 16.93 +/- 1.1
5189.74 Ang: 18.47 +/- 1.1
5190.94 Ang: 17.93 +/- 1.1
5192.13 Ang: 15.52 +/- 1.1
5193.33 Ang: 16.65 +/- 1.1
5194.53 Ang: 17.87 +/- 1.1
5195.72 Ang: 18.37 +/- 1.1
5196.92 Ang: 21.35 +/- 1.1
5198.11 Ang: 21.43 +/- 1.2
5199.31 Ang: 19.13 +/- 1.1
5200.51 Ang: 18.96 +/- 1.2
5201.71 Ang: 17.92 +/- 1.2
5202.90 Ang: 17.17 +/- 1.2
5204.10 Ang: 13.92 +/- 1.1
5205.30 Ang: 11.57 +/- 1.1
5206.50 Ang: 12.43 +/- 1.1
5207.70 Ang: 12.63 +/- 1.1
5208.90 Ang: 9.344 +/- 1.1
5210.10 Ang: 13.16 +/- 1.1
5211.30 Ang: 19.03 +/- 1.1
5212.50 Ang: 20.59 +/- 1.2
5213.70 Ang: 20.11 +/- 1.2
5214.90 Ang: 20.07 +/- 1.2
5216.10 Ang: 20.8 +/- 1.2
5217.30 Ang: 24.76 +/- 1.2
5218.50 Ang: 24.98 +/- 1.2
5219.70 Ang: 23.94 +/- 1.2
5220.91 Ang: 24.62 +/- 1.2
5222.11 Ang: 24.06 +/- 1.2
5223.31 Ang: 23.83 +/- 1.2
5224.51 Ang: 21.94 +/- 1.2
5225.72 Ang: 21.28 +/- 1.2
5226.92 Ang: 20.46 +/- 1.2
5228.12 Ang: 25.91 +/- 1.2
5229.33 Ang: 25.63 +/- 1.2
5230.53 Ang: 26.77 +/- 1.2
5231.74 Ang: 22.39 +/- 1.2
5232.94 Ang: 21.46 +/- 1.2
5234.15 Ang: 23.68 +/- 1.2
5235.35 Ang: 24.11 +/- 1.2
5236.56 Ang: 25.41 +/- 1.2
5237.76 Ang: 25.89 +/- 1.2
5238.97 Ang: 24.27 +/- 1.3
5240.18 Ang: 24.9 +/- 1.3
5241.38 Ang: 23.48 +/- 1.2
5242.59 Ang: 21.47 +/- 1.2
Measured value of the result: 0.31 mag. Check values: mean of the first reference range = 15.4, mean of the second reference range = 23.5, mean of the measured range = 14.9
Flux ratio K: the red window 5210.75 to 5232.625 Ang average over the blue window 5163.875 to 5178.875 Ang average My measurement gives 1.8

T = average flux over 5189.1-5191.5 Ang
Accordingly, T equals 18.2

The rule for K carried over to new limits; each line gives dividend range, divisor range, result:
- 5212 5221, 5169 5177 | 1.97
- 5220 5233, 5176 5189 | 1.66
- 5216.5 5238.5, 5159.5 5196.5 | 1.56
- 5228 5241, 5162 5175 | 1.72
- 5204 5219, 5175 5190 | 1.21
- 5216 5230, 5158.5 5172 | 1.40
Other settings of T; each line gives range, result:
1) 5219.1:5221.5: 24.2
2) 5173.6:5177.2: 12.4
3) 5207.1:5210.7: 11.7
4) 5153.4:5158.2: 19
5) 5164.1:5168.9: 15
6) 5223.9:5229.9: 23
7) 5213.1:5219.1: 22.2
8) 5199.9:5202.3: 18.4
